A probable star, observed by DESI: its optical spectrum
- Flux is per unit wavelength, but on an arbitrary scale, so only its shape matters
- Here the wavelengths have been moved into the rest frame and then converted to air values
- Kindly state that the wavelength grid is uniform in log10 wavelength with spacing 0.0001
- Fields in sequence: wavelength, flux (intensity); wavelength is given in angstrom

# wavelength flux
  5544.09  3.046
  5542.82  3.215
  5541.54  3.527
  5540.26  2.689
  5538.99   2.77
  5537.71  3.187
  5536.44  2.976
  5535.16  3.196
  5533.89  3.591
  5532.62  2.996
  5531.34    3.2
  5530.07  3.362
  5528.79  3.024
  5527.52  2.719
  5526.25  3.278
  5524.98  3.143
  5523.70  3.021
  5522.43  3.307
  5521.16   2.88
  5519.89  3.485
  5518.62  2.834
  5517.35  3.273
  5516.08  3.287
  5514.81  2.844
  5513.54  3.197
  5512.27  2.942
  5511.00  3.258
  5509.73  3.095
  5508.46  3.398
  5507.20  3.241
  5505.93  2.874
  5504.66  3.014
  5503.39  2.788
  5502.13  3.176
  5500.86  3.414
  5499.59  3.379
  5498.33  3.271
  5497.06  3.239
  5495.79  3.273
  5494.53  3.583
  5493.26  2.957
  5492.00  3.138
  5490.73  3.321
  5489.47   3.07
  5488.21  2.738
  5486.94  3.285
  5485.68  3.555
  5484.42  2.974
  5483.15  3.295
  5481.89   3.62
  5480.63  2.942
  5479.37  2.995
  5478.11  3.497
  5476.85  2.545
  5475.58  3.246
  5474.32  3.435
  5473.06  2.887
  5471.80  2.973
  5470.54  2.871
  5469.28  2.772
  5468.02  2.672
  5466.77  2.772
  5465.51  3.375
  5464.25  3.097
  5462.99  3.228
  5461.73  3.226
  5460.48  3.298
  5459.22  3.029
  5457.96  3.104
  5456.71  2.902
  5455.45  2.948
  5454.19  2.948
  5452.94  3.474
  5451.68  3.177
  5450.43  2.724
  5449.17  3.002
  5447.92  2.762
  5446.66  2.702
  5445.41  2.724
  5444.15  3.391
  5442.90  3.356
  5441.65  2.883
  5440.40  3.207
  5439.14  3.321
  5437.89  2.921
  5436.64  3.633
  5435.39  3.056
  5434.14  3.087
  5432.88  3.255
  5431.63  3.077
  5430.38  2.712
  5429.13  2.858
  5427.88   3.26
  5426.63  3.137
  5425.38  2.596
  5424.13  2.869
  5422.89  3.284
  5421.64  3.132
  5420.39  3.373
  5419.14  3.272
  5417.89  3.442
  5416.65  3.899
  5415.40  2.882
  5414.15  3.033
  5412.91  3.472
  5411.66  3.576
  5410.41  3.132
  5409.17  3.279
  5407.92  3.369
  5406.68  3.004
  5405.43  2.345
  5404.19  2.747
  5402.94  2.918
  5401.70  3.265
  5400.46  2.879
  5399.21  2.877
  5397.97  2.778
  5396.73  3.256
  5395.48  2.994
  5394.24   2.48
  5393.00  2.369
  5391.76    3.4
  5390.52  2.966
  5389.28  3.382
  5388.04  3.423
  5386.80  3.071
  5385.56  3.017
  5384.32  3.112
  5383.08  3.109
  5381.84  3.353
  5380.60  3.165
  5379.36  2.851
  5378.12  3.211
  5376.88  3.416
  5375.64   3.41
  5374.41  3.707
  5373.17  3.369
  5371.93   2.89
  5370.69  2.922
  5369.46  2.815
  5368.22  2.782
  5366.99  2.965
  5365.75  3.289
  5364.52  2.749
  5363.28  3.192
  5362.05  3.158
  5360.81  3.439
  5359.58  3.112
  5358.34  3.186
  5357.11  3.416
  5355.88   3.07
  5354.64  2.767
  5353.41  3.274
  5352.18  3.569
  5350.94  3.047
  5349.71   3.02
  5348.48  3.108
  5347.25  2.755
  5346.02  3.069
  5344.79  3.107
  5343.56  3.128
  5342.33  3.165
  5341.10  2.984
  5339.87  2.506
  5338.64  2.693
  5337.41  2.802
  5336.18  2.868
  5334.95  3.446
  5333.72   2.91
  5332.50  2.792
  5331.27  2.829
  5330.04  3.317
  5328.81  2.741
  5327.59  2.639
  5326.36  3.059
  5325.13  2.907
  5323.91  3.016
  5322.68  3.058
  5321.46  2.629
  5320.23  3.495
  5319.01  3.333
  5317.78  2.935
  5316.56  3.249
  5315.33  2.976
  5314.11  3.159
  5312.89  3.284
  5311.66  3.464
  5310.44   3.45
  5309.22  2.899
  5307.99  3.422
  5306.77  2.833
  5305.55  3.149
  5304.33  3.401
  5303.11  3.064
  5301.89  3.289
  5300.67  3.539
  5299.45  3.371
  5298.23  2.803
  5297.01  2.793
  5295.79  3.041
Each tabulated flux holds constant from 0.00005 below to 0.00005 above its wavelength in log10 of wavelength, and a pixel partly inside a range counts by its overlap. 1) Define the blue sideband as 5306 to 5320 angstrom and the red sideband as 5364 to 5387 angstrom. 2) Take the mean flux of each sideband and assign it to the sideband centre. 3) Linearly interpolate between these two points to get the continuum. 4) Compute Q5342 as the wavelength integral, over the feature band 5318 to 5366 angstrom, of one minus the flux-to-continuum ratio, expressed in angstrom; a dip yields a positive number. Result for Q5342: 1.8 angstrom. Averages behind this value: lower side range 3.19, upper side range 3.12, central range 3.04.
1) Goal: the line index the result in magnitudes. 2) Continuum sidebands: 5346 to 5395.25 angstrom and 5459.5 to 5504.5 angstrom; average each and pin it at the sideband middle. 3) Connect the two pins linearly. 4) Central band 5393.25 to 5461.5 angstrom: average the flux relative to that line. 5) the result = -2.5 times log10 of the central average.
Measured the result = 0.018 mag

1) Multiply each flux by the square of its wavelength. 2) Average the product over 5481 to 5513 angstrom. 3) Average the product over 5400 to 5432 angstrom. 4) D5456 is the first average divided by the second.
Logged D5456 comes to 1.1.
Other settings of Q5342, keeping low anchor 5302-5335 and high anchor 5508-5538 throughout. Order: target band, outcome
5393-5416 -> 0.8 angstrom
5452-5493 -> 0.4 angstrom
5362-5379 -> -0.1 angstrom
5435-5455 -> 0.3 angstrom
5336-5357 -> 0.6 angstrom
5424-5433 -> 0.5 angstrom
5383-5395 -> 0.3 angstrom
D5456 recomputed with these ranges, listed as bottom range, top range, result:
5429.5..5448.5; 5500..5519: 1.04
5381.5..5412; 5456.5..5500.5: 1.06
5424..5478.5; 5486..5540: 1.06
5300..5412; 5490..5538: 1.09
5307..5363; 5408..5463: 1.06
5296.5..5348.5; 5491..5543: 1.11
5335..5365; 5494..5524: 1.10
